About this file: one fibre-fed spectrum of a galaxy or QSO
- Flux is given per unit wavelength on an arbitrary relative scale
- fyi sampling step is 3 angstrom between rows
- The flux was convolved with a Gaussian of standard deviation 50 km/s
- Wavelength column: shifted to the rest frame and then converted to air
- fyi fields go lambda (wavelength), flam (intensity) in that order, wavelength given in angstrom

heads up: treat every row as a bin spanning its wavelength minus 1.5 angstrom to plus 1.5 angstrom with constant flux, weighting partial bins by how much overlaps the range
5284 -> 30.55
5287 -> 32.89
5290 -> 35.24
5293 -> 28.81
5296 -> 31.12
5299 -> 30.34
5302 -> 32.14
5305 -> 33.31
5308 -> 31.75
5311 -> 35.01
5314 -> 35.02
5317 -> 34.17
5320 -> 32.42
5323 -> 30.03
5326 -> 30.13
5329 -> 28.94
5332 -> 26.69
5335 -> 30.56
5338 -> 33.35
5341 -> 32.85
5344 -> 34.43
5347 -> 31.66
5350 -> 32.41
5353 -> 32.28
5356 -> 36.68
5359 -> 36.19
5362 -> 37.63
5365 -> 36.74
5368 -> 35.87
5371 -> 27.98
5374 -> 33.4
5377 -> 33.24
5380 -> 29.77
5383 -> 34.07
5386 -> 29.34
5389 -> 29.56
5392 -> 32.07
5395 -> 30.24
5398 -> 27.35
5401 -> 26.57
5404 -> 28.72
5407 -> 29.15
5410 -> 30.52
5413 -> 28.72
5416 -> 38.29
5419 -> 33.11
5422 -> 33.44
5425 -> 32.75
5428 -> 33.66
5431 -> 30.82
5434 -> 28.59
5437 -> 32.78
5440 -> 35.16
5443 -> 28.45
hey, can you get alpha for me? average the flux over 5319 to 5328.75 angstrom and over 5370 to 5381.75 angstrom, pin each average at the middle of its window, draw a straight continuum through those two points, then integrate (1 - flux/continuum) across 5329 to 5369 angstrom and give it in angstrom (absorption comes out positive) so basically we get -3.3 angstrom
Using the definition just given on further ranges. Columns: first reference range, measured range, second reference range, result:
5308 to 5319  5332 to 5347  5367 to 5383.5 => 0.6 angstrom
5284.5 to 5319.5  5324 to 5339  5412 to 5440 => 1.3 angstrom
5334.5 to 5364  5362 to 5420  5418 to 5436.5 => 2.7 angstrom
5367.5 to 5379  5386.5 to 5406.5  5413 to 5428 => 2.3 angstrom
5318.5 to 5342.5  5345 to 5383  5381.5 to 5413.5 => -4.4 angstrom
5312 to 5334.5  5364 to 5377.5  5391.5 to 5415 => -1.5 angstrom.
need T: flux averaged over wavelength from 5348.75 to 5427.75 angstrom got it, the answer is 32.2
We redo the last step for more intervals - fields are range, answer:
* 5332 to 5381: 33.3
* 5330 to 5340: 30.3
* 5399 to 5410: 28.4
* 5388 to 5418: 30.2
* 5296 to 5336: 31.6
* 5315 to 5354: 31.6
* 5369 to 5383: 31.6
